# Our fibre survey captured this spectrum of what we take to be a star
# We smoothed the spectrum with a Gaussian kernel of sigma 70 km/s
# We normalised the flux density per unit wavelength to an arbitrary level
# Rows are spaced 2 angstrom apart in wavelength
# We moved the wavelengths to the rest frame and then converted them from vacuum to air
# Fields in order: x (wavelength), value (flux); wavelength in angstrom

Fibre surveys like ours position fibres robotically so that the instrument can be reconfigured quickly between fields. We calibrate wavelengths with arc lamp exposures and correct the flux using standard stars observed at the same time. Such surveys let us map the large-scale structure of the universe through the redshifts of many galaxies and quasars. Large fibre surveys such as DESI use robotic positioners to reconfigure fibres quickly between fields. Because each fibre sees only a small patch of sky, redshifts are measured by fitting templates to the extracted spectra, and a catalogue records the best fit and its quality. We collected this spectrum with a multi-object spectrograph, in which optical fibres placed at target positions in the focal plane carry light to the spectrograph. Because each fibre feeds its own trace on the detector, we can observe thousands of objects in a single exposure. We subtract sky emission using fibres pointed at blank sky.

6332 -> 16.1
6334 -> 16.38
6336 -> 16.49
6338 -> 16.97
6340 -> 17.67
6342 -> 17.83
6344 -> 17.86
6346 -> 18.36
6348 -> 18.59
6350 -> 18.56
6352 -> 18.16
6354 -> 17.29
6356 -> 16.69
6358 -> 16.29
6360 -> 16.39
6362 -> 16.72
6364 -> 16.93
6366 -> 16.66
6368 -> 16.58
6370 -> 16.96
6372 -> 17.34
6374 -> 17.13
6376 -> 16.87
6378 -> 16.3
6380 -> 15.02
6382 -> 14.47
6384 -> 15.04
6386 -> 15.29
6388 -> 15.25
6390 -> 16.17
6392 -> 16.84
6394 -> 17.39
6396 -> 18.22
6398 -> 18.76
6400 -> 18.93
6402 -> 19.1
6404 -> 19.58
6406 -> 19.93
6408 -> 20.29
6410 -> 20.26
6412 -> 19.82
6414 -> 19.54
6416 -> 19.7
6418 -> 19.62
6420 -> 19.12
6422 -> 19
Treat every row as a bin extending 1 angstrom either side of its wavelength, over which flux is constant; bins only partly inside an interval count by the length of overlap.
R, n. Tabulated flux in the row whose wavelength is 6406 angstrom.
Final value 19.93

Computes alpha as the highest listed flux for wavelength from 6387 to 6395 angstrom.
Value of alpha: 17.39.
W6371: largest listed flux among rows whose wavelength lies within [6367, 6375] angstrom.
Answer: 17.34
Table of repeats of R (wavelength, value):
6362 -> 16.72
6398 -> 18.76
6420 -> 19.12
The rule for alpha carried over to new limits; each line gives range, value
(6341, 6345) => 17.86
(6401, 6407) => 19.93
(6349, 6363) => 18.56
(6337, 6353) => 18.59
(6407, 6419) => 20.29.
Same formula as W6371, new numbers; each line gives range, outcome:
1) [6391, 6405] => 19.58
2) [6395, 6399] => 18.76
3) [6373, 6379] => 17.13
